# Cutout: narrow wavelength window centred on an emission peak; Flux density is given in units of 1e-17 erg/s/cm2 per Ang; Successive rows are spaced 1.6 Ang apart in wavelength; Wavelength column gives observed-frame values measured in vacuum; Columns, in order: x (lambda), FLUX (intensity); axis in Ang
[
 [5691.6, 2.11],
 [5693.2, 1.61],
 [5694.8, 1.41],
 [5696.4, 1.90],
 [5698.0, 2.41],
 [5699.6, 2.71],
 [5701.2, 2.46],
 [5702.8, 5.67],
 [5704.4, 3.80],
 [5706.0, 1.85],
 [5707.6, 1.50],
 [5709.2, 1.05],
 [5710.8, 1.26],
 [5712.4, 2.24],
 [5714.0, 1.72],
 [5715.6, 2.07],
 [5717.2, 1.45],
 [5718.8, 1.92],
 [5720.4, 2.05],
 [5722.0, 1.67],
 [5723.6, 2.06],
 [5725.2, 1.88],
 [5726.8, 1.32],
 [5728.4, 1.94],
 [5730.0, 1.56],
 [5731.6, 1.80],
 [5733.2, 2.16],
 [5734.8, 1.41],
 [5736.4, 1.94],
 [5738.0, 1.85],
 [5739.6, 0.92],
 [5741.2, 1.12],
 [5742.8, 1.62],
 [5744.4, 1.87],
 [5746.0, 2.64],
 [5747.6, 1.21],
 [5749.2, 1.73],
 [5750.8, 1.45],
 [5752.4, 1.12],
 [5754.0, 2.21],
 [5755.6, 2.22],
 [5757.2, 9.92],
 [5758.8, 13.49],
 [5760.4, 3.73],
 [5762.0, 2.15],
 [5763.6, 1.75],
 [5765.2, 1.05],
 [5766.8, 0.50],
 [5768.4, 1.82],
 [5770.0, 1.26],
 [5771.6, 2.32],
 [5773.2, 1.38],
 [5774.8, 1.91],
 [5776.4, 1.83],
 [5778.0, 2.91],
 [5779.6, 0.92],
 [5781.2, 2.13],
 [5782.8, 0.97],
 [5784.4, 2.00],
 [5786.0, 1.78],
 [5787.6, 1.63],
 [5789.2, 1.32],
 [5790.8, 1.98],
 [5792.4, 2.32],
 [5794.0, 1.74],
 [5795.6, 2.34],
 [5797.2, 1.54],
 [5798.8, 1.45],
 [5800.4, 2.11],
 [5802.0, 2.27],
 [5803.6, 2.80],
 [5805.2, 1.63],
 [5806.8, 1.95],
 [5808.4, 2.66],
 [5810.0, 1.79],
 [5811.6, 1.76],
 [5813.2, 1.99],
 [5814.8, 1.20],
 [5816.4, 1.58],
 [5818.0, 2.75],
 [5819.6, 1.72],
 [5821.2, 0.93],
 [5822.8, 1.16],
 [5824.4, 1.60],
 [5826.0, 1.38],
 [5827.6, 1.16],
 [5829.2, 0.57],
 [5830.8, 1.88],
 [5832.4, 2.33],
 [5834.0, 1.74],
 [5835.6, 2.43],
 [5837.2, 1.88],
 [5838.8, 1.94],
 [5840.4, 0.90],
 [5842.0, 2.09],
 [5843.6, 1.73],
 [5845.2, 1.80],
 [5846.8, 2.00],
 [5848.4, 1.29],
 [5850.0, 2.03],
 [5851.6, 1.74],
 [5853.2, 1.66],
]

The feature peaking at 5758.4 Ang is [O III] 5007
